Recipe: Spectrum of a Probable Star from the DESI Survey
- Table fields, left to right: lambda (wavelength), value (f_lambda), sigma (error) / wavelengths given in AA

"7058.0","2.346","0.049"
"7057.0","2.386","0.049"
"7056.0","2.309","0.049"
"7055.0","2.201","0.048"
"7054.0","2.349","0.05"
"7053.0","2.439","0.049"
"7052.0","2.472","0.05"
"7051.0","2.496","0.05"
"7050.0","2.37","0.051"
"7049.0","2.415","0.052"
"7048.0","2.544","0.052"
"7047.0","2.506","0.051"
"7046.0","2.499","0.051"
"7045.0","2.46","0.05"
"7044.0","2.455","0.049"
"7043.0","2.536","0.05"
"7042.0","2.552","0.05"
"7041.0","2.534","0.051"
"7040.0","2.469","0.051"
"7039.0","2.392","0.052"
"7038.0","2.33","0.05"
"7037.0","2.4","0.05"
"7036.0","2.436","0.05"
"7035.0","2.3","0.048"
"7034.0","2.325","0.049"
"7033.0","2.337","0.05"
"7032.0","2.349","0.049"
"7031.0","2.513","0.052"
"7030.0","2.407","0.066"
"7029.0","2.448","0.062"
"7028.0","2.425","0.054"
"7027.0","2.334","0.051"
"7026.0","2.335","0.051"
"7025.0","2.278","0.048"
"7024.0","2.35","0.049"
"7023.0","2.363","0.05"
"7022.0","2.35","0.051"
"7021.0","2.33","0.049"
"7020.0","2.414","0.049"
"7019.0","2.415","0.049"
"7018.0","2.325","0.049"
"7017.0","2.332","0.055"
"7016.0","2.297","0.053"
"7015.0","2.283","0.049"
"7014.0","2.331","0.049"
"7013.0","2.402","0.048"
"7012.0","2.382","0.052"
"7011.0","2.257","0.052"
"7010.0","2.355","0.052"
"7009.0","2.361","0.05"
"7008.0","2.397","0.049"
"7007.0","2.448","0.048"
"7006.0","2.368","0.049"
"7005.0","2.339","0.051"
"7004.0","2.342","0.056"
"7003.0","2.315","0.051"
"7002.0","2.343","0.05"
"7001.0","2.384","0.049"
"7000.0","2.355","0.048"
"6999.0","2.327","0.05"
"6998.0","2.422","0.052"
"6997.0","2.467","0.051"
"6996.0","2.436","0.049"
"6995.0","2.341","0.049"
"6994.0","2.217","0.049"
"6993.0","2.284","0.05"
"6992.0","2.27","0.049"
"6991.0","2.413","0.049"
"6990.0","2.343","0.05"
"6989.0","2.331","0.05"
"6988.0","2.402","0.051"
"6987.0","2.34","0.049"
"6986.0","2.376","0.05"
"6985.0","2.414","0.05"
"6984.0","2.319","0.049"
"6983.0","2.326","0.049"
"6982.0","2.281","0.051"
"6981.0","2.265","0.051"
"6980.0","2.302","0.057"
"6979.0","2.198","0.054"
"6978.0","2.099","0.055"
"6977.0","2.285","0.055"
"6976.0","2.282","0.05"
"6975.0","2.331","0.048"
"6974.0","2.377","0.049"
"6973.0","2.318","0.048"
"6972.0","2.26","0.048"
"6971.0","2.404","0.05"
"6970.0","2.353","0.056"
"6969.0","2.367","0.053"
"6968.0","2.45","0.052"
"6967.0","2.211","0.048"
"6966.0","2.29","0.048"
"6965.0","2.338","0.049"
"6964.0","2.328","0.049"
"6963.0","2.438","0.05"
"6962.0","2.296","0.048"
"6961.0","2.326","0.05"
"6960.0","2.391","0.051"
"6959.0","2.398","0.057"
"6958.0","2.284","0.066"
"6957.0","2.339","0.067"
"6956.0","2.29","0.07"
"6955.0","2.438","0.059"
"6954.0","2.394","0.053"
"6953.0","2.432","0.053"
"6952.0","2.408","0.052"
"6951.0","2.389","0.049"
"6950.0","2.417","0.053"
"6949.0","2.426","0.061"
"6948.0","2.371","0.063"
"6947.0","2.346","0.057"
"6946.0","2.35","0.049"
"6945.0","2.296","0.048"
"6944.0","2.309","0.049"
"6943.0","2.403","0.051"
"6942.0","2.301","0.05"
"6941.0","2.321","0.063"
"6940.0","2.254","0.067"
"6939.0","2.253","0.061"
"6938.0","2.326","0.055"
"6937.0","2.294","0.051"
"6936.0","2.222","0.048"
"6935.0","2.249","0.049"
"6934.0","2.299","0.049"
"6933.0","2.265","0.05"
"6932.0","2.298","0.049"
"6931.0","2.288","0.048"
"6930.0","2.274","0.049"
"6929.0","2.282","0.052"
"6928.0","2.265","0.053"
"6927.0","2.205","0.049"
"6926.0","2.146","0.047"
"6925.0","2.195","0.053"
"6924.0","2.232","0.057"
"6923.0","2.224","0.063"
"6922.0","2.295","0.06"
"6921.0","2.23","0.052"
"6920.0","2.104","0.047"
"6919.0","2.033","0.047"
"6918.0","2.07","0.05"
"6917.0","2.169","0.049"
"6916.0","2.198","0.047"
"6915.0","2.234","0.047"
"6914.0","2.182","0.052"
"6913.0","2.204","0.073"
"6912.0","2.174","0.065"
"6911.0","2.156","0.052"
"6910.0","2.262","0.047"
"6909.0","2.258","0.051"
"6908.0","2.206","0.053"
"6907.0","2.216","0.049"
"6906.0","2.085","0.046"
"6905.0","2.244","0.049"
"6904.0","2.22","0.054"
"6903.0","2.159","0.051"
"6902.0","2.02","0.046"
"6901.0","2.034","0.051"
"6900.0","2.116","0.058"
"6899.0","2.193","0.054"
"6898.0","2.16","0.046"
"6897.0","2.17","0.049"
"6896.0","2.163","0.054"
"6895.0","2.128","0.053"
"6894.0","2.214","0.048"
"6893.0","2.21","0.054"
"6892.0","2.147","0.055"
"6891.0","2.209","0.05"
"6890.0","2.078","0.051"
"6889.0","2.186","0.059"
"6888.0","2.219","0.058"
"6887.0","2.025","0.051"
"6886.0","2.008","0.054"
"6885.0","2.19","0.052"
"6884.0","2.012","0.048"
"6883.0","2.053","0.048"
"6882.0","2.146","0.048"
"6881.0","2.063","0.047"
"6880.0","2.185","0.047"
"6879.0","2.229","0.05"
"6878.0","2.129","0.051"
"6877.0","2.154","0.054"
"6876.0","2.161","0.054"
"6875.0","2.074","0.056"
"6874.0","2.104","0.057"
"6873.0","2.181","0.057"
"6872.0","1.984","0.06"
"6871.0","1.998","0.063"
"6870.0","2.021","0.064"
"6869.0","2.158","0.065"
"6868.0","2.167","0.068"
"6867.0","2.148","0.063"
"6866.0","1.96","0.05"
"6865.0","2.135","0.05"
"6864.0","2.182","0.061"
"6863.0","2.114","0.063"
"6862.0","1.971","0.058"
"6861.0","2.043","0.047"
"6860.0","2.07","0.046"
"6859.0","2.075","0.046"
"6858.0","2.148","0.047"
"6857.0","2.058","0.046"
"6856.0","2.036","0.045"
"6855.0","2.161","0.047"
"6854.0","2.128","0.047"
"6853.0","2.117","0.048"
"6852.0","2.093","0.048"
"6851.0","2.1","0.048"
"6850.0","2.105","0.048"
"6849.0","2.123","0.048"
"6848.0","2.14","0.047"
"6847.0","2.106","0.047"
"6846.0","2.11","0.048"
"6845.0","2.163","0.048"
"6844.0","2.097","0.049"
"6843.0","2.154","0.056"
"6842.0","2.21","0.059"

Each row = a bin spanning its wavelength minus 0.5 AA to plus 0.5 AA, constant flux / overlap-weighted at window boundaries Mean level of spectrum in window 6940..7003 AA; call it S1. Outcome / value 2.34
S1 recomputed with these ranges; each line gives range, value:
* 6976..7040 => 2.35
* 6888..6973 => 2.26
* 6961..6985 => 2.31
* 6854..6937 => 2.15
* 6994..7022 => 2.36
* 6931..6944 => 2.29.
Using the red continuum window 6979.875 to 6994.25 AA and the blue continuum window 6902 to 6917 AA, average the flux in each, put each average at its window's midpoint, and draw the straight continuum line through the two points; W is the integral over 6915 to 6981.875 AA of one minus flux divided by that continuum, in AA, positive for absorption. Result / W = -1.0 AA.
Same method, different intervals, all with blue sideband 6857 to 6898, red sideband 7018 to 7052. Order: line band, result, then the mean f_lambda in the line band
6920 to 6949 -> -0.7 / 2.28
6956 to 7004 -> -0.5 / 2.33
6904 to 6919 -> 0.0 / 2.19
